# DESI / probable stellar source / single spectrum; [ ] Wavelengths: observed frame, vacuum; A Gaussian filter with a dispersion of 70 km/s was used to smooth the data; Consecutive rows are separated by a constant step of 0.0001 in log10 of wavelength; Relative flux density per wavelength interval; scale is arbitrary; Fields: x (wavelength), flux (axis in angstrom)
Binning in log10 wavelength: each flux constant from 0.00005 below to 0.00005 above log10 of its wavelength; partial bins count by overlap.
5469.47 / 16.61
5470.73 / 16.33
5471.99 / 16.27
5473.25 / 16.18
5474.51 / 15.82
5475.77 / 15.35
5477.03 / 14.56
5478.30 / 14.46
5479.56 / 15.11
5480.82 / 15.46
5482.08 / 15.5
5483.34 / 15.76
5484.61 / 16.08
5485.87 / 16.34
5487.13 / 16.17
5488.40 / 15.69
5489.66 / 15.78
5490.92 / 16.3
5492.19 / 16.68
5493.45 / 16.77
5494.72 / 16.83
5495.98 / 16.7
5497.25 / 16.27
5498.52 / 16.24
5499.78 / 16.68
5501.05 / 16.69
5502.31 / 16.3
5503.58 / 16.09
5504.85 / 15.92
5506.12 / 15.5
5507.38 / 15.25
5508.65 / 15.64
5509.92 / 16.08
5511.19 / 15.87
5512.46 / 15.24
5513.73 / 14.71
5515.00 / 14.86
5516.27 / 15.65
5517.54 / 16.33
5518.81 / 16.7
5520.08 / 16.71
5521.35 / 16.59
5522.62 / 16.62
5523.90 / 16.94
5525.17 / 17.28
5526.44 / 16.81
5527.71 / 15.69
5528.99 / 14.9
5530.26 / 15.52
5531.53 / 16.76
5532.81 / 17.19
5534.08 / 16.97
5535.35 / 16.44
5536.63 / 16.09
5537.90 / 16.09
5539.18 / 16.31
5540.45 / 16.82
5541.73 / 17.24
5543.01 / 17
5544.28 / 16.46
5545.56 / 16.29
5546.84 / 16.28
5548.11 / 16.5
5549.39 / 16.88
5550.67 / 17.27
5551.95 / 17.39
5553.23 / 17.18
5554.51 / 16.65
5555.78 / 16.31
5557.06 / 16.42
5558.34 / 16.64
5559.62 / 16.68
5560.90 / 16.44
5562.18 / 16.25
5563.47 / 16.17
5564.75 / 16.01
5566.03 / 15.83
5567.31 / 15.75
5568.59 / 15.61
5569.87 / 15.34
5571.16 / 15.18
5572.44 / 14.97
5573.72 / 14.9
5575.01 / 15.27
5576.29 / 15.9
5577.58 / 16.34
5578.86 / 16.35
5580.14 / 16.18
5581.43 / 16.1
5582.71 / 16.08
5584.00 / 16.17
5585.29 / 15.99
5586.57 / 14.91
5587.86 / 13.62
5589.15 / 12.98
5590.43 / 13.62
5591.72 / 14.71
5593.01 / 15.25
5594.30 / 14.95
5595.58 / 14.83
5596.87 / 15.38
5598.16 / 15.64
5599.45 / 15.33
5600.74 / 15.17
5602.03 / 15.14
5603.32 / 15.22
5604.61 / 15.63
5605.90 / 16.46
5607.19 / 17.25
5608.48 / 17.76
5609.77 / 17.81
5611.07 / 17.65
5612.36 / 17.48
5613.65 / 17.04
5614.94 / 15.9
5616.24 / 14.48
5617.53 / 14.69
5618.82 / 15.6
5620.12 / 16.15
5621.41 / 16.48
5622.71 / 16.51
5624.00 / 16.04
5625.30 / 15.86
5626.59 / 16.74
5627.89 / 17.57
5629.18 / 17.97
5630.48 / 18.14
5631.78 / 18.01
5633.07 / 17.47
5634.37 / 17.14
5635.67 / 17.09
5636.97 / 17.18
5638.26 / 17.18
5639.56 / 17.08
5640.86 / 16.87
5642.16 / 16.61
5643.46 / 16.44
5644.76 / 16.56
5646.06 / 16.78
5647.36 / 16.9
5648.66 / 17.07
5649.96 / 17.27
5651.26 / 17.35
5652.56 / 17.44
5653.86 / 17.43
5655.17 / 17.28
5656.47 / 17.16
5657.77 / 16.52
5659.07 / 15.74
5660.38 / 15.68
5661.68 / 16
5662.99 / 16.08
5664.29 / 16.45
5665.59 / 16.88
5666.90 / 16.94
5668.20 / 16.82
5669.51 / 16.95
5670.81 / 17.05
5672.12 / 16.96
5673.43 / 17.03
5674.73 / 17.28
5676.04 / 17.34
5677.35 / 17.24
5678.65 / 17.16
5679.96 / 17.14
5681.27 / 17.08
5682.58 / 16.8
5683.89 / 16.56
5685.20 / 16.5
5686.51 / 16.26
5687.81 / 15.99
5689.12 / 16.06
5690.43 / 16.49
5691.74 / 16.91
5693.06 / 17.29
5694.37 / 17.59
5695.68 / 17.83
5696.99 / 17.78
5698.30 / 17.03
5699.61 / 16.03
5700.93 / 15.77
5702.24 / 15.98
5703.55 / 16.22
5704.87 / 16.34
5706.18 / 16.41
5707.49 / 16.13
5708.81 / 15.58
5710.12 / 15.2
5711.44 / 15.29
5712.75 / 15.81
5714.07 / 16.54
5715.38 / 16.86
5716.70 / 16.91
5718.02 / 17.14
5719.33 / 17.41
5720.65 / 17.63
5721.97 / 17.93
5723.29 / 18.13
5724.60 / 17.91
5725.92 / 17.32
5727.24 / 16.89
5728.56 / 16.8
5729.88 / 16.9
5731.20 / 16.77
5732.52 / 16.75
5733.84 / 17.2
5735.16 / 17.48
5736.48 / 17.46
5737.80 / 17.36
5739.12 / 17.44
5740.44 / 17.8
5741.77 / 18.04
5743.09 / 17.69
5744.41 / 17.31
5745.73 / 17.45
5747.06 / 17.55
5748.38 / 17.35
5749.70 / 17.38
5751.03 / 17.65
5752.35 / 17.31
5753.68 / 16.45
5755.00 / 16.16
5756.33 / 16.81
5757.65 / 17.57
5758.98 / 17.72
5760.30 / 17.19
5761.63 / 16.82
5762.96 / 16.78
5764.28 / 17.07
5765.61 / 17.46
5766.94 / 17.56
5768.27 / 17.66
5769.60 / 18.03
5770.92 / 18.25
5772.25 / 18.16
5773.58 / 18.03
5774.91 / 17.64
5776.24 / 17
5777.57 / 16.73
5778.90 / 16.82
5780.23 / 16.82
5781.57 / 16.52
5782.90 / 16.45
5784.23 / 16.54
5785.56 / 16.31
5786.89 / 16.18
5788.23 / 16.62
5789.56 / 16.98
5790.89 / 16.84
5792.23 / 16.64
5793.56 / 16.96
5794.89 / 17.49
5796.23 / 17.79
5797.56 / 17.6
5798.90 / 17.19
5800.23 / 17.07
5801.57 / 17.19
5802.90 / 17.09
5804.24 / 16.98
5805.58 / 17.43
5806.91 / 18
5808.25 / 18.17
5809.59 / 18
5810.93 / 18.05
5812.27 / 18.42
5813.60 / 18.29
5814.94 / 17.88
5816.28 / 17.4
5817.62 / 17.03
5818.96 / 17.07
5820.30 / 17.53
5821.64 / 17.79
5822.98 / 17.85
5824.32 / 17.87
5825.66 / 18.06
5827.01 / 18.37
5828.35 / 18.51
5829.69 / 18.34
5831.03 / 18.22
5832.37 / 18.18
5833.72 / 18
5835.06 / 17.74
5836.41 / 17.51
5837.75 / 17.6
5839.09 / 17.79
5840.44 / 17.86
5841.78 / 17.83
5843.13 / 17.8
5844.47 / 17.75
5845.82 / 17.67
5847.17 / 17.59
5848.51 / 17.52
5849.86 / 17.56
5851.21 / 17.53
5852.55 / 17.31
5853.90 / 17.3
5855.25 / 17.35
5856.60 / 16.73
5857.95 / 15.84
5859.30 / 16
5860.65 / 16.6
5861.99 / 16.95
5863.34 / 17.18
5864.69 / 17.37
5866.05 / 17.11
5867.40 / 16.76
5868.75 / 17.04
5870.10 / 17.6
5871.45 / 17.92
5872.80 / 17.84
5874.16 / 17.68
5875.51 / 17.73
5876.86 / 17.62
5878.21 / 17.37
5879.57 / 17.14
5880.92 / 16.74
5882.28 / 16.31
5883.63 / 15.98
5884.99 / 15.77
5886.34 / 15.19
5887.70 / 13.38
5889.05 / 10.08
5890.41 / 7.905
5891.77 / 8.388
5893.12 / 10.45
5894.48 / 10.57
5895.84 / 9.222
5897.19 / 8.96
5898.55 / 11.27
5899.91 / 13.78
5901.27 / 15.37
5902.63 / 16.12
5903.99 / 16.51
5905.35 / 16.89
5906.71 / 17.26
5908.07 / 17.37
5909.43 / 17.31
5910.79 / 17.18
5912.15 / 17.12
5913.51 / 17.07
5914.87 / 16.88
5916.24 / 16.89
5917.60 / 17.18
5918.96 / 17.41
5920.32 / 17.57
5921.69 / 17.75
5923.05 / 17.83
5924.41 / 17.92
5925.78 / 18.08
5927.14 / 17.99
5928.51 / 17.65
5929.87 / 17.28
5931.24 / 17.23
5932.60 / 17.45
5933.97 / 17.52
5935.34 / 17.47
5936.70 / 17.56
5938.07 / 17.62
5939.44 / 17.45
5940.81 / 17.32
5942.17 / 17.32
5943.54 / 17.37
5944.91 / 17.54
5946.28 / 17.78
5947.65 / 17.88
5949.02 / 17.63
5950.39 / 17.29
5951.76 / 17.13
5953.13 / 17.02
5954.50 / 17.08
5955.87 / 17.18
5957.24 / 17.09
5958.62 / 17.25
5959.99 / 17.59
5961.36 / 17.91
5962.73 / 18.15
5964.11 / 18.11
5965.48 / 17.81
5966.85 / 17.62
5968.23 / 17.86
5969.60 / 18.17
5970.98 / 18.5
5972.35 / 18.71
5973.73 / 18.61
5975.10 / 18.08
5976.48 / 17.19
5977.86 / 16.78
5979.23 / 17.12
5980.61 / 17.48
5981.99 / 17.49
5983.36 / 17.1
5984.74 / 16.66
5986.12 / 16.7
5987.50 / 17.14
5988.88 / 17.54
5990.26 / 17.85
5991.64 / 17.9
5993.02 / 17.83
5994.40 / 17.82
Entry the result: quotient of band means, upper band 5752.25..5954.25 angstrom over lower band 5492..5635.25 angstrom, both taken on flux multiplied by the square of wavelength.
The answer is 1.2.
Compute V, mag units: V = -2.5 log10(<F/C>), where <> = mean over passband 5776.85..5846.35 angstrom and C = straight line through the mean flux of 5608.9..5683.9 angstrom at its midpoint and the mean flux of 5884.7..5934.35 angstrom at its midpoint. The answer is -0.11 mag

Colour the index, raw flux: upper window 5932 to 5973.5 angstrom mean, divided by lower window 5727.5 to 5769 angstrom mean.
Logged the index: 1.02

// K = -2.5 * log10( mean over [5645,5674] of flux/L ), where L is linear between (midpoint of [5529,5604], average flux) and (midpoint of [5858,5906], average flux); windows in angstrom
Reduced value -0.08 mag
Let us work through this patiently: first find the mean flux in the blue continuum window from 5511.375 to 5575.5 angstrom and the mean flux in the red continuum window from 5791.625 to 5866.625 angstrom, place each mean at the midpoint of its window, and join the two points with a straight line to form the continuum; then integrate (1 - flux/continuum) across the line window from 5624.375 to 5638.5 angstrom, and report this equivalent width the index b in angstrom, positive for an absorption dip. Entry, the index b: -0.5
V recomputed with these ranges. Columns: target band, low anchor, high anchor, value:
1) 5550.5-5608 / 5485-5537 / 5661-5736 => 0.05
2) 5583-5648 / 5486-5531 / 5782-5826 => 0.03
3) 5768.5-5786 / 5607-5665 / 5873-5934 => -0.07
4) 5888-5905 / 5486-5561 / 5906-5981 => 0.43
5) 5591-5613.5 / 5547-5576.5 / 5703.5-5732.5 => 0.02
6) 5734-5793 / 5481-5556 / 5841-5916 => -0.08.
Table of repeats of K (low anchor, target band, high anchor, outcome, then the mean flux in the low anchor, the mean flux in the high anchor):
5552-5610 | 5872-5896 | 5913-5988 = 0.20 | 15.7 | 17.5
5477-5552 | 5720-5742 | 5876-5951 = -0.09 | 16.2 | 16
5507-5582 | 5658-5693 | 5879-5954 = -0.04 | 16.2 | 15.9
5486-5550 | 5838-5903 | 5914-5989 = 0.11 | 16.3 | 17.5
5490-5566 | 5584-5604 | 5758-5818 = 0.12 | 16.4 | 17.3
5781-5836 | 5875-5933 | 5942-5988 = 0.13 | 17.5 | 17.5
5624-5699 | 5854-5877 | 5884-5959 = -0.06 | 16.9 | 16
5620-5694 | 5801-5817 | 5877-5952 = -0.09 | 16.9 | 16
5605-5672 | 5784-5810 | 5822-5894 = -0.03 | 16.8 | 16.7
